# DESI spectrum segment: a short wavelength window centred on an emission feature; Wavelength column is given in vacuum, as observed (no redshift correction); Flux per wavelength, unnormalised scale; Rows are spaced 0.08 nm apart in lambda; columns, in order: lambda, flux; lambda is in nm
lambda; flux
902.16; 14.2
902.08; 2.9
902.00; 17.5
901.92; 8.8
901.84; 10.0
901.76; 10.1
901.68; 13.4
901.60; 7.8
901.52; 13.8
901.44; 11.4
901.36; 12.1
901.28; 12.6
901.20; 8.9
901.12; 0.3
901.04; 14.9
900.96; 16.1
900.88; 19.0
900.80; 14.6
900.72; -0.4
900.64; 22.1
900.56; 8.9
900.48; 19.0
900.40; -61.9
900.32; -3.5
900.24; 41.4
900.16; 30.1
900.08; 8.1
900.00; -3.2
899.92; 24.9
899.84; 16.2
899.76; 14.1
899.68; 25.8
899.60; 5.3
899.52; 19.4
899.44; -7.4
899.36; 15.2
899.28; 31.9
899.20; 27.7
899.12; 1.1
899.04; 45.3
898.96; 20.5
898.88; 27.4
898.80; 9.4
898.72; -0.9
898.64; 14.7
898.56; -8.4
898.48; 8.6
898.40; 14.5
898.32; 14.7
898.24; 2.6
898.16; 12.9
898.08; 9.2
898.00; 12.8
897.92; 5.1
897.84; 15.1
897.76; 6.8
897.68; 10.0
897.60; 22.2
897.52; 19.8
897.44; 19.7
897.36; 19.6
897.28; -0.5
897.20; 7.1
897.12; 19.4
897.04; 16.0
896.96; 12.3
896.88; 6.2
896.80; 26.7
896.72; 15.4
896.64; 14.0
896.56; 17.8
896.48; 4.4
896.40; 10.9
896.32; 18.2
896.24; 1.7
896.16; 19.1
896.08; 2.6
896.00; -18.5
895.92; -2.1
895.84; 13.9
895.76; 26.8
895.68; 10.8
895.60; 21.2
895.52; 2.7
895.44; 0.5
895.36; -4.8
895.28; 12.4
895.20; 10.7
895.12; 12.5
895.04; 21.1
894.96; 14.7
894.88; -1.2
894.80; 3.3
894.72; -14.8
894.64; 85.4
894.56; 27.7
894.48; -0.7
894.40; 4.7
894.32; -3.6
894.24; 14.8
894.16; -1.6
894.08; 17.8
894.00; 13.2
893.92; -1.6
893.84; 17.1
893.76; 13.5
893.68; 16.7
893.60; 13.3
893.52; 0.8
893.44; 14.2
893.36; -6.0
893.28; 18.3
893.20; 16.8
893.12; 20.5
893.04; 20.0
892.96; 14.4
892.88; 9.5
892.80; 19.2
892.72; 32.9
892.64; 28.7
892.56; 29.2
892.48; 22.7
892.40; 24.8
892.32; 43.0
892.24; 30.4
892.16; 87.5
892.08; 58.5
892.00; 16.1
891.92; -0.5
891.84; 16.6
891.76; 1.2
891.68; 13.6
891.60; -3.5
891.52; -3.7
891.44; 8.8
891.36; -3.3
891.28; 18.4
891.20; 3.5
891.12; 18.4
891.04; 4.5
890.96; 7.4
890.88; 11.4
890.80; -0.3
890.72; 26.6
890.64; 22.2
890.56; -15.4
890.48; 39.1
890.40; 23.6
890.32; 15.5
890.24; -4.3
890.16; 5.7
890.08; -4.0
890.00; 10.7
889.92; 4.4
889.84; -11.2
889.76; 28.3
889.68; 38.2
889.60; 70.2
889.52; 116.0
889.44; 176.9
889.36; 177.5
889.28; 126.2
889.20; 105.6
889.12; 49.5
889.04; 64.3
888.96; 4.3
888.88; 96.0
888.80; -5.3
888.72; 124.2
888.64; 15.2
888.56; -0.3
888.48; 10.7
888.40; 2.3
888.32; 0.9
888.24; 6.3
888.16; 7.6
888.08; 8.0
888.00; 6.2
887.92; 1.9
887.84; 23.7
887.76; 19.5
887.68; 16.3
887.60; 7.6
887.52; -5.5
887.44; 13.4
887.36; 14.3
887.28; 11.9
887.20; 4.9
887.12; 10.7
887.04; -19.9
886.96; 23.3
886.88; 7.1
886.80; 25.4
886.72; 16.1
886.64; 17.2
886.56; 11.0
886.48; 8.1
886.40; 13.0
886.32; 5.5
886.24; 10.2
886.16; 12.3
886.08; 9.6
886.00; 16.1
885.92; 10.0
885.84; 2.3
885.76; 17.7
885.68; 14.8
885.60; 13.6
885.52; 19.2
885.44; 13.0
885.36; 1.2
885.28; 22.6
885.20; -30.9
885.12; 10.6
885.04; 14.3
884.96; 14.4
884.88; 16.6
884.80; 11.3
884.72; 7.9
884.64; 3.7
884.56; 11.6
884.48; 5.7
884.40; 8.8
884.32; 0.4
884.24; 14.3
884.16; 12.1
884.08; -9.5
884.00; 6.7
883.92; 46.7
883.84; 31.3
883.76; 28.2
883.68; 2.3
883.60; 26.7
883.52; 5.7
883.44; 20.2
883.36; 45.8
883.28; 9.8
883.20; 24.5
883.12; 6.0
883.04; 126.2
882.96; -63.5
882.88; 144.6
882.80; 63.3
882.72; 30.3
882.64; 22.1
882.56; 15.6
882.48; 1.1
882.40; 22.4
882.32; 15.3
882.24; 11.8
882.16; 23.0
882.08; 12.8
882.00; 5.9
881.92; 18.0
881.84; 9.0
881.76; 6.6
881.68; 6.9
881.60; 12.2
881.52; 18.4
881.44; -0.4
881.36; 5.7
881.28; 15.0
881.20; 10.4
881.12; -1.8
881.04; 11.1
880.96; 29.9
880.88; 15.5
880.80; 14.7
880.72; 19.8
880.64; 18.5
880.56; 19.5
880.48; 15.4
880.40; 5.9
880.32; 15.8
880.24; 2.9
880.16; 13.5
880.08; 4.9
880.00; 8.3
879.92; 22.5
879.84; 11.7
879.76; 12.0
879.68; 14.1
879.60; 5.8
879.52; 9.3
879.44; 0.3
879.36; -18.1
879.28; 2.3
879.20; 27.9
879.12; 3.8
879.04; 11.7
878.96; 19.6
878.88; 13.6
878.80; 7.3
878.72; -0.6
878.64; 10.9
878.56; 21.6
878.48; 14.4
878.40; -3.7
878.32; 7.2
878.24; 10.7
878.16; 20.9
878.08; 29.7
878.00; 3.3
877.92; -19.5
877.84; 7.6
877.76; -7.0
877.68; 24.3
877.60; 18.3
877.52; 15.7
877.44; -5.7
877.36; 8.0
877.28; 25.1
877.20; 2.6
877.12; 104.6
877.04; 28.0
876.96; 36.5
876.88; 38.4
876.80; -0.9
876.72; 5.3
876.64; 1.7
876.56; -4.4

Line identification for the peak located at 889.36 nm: H-beta 4861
